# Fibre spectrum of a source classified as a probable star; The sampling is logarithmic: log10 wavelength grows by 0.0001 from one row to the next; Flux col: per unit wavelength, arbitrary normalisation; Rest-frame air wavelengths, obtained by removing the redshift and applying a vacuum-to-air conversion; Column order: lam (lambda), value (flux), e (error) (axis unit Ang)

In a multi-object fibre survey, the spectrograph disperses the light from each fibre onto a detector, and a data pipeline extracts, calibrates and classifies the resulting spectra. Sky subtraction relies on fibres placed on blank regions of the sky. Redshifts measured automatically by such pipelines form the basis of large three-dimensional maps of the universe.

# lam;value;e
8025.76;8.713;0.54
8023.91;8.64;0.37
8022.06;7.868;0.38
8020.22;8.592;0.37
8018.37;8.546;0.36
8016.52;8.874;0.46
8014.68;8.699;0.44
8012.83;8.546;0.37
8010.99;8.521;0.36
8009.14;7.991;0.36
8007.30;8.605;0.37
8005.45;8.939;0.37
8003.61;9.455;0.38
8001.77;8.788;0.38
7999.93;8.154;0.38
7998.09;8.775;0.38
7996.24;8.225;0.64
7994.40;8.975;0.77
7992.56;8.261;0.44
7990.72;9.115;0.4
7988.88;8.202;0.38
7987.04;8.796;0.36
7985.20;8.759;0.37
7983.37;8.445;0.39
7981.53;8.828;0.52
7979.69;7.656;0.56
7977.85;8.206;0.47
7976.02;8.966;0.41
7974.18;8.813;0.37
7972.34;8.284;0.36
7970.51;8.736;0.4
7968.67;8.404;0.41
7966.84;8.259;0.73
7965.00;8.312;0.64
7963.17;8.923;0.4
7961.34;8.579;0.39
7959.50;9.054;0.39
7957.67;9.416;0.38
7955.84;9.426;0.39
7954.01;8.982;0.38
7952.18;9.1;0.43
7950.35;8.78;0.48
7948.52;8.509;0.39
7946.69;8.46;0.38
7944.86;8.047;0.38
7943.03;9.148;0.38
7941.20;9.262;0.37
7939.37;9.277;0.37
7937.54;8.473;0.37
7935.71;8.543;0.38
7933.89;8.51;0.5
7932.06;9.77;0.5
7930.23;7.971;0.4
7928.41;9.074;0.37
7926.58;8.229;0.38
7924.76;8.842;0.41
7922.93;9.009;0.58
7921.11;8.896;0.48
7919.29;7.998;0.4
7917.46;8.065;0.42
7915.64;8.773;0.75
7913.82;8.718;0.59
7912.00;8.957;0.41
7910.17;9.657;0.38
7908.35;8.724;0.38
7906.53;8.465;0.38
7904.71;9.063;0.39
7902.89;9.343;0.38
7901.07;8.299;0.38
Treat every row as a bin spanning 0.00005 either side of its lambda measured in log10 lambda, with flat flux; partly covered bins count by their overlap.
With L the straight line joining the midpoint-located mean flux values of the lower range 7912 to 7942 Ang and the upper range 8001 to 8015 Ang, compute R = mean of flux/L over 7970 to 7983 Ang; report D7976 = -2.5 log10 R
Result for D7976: 0.03 mag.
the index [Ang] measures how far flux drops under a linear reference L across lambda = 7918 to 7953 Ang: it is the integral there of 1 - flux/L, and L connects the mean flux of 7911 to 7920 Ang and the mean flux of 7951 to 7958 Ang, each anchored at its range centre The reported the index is 0.6 Ang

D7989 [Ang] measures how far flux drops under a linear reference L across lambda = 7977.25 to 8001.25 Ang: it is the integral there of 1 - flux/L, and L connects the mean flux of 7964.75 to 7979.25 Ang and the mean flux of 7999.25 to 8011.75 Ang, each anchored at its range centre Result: 0.2 Ang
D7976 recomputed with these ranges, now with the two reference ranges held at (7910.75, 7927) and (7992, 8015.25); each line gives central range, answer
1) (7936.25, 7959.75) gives -0.03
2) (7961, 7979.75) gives 0.02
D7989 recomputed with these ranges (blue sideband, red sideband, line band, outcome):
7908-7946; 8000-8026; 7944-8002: 0.3 Ang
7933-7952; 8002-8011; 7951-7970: -0.3 Ang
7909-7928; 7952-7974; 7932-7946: -0.1 Ang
